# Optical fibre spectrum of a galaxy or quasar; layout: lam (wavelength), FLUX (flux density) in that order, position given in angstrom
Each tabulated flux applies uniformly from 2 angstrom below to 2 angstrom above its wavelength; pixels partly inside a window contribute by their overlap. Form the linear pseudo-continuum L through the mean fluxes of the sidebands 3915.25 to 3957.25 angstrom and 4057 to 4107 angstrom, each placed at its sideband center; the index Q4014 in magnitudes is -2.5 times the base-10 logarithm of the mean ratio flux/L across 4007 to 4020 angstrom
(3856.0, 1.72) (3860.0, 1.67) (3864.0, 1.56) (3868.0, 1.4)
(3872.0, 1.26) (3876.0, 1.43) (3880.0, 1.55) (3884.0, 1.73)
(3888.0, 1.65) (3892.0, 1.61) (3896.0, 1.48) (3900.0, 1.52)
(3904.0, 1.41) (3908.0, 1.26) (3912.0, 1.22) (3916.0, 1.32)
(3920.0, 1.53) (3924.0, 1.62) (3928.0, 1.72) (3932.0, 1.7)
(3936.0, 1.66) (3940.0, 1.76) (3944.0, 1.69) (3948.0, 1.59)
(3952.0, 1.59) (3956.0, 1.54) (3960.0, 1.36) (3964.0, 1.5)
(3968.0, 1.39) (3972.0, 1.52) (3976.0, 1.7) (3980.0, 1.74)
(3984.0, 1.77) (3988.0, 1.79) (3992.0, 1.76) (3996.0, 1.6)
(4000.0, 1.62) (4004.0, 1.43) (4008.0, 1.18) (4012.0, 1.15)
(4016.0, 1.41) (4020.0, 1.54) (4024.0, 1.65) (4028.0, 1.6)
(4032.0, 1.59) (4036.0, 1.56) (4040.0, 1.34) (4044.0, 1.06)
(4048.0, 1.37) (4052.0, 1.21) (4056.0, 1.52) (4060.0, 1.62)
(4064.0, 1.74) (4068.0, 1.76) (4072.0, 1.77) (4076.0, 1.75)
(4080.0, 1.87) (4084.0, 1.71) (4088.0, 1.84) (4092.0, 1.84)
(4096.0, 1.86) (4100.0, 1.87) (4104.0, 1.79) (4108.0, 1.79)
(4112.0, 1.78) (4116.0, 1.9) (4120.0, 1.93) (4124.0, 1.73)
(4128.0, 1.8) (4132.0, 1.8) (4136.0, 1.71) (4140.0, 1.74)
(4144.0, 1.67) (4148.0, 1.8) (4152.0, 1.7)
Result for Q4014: 0.30 mag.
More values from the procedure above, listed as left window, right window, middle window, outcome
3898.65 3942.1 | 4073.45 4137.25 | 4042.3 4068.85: 0.19 mag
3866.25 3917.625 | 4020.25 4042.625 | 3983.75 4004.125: -0.11 mag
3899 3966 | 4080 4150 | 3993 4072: 0.13 mag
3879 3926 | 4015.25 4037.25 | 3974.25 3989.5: -0.14 mag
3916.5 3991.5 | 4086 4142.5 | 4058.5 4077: 0.02 mag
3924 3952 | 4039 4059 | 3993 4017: 0.03 mag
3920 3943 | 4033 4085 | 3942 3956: 0.03 mag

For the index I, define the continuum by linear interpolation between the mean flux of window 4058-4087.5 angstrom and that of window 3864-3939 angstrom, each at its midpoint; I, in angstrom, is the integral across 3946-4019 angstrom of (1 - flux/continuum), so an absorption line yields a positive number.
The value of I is 3.9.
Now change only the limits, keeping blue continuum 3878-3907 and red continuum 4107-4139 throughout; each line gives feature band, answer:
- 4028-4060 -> 5.8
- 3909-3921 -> 1.9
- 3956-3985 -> 1.4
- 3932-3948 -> -0.8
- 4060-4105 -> -0.8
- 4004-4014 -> 2.7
